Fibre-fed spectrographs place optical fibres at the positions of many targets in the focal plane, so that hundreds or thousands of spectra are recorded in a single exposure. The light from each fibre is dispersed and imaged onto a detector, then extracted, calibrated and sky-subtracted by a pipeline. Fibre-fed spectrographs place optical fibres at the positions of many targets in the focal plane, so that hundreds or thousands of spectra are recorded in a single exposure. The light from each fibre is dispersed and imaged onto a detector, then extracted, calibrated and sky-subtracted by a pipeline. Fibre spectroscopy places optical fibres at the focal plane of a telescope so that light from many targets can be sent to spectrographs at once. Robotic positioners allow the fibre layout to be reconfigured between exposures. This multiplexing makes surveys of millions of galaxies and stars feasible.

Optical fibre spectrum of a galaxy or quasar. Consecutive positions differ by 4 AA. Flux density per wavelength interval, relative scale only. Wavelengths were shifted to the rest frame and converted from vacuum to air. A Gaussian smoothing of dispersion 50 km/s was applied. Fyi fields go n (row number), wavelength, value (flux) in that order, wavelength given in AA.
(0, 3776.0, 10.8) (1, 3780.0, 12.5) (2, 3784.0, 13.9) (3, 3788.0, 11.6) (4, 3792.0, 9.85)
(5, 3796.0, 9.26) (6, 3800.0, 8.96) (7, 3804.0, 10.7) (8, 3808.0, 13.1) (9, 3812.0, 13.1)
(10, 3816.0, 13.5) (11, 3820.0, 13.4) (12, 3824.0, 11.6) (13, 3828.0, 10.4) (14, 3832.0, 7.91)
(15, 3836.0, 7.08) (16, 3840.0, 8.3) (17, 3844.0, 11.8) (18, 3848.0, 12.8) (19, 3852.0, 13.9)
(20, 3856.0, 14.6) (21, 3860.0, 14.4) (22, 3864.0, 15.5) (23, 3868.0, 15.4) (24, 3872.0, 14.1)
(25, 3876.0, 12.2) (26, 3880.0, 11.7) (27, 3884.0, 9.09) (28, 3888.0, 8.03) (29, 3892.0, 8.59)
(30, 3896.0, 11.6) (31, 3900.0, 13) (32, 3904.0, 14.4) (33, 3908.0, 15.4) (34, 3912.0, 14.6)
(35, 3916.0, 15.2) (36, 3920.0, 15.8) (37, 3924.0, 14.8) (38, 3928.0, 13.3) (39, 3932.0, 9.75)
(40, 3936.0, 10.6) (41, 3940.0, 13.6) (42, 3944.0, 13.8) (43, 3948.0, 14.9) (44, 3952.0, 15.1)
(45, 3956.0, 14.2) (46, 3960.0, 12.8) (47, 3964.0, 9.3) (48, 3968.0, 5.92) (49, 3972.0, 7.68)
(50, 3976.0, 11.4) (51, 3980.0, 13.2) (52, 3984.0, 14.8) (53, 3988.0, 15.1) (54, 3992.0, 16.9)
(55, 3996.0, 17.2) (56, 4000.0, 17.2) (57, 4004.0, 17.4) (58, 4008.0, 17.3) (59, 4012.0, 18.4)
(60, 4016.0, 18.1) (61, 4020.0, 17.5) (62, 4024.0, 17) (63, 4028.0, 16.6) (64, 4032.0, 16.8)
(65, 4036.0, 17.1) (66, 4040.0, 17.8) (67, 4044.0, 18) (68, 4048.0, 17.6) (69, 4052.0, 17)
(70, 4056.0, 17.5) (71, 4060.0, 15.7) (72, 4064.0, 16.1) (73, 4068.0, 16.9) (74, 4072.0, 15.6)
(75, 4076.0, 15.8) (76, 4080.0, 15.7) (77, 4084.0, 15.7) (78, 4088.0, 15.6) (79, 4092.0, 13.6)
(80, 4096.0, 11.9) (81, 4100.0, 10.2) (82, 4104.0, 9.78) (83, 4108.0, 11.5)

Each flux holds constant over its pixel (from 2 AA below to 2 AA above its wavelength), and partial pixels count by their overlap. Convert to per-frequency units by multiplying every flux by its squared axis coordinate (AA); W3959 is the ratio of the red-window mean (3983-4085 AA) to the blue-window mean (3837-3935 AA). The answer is 1.42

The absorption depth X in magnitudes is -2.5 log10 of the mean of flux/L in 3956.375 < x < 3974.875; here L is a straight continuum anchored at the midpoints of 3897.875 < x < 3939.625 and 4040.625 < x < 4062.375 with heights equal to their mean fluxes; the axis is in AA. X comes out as 0.49 mag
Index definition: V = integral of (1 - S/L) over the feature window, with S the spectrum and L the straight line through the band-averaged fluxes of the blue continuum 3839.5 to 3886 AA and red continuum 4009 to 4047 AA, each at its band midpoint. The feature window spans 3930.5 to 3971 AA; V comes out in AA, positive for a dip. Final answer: 9.0 AA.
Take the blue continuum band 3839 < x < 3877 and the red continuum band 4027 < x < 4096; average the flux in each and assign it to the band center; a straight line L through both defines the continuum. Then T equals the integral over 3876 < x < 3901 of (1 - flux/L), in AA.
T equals 6.3 AA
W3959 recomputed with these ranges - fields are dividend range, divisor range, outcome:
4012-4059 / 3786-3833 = 1.74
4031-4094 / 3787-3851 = 1.71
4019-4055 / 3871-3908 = 1.61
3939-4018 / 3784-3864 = 1.33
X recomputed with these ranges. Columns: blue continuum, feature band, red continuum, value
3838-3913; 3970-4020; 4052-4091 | -0.05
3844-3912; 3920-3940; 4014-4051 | 0.14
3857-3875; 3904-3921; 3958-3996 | -0.11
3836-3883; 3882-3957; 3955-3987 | -0.09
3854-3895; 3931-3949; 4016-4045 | 0.15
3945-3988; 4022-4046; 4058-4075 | -0.17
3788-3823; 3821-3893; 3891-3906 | 0.02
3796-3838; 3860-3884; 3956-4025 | -0.12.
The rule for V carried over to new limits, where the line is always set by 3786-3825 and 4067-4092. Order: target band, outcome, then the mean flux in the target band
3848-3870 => -4.0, 14.6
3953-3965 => 1.1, 12.6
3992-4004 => -2.3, 17.2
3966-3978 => 4.9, 8.33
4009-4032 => -4.2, 17.4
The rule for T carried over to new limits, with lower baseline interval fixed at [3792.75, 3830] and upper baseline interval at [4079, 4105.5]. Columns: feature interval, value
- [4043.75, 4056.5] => -4.5 AA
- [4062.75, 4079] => -3.8 AA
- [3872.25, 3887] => 0.9 AA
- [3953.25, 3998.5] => -0.7 AA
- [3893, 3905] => -0.5 AA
